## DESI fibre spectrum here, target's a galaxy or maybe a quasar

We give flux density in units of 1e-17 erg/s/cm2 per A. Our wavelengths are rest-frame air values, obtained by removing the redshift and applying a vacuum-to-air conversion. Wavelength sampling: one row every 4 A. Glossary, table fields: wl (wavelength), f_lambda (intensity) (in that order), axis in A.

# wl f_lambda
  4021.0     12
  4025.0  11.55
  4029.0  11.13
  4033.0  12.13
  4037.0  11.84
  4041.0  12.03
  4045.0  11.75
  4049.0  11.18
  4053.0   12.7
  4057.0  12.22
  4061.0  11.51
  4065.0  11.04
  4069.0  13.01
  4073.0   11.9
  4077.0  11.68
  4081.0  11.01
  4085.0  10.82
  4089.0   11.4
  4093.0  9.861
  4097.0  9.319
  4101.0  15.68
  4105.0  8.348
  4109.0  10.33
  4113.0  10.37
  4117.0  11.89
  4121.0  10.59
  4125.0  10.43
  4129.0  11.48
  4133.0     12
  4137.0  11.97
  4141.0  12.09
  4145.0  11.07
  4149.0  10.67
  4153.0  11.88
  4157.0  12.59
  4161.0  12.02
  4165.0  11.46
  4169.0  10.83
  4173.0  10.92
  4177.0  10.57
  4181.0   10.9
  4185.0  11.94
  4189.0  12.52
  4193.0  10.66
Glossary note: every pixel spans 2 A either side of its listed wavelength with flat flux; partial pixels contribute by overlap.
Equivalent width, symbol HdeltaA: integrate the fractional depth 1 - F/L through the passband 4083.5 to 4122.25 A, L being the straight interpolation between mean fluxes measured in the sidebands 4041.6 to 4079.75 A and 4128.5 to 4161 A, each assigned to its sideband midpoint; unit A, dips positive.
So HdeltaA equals 3.1 A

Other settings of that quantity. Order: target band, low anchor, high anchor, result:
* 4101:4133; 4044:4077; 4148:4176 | 2.08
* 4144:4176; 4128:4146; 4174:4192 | 0.48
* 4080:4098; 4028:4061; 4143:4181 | 1.77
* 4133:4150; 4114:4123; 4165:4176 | -0.77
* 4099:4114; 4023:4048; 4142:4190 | 0.43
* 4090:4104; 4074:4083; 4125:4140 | 0.15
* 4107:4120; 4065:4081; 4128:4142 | 1.16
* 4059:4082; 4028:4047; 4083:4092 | -0.95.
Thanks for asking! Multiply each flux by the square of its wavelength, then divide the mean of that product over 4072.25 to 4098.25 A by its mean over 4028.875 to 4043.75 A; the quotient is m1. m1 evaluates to 0.94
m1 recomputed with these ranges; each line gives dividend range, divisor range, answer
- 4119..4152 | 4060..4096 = 1.03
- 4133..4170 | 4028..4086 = 1.04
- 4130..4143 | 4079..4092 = 1.12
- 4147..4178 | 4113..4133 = 1.04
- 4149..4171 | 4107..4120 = 1.10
